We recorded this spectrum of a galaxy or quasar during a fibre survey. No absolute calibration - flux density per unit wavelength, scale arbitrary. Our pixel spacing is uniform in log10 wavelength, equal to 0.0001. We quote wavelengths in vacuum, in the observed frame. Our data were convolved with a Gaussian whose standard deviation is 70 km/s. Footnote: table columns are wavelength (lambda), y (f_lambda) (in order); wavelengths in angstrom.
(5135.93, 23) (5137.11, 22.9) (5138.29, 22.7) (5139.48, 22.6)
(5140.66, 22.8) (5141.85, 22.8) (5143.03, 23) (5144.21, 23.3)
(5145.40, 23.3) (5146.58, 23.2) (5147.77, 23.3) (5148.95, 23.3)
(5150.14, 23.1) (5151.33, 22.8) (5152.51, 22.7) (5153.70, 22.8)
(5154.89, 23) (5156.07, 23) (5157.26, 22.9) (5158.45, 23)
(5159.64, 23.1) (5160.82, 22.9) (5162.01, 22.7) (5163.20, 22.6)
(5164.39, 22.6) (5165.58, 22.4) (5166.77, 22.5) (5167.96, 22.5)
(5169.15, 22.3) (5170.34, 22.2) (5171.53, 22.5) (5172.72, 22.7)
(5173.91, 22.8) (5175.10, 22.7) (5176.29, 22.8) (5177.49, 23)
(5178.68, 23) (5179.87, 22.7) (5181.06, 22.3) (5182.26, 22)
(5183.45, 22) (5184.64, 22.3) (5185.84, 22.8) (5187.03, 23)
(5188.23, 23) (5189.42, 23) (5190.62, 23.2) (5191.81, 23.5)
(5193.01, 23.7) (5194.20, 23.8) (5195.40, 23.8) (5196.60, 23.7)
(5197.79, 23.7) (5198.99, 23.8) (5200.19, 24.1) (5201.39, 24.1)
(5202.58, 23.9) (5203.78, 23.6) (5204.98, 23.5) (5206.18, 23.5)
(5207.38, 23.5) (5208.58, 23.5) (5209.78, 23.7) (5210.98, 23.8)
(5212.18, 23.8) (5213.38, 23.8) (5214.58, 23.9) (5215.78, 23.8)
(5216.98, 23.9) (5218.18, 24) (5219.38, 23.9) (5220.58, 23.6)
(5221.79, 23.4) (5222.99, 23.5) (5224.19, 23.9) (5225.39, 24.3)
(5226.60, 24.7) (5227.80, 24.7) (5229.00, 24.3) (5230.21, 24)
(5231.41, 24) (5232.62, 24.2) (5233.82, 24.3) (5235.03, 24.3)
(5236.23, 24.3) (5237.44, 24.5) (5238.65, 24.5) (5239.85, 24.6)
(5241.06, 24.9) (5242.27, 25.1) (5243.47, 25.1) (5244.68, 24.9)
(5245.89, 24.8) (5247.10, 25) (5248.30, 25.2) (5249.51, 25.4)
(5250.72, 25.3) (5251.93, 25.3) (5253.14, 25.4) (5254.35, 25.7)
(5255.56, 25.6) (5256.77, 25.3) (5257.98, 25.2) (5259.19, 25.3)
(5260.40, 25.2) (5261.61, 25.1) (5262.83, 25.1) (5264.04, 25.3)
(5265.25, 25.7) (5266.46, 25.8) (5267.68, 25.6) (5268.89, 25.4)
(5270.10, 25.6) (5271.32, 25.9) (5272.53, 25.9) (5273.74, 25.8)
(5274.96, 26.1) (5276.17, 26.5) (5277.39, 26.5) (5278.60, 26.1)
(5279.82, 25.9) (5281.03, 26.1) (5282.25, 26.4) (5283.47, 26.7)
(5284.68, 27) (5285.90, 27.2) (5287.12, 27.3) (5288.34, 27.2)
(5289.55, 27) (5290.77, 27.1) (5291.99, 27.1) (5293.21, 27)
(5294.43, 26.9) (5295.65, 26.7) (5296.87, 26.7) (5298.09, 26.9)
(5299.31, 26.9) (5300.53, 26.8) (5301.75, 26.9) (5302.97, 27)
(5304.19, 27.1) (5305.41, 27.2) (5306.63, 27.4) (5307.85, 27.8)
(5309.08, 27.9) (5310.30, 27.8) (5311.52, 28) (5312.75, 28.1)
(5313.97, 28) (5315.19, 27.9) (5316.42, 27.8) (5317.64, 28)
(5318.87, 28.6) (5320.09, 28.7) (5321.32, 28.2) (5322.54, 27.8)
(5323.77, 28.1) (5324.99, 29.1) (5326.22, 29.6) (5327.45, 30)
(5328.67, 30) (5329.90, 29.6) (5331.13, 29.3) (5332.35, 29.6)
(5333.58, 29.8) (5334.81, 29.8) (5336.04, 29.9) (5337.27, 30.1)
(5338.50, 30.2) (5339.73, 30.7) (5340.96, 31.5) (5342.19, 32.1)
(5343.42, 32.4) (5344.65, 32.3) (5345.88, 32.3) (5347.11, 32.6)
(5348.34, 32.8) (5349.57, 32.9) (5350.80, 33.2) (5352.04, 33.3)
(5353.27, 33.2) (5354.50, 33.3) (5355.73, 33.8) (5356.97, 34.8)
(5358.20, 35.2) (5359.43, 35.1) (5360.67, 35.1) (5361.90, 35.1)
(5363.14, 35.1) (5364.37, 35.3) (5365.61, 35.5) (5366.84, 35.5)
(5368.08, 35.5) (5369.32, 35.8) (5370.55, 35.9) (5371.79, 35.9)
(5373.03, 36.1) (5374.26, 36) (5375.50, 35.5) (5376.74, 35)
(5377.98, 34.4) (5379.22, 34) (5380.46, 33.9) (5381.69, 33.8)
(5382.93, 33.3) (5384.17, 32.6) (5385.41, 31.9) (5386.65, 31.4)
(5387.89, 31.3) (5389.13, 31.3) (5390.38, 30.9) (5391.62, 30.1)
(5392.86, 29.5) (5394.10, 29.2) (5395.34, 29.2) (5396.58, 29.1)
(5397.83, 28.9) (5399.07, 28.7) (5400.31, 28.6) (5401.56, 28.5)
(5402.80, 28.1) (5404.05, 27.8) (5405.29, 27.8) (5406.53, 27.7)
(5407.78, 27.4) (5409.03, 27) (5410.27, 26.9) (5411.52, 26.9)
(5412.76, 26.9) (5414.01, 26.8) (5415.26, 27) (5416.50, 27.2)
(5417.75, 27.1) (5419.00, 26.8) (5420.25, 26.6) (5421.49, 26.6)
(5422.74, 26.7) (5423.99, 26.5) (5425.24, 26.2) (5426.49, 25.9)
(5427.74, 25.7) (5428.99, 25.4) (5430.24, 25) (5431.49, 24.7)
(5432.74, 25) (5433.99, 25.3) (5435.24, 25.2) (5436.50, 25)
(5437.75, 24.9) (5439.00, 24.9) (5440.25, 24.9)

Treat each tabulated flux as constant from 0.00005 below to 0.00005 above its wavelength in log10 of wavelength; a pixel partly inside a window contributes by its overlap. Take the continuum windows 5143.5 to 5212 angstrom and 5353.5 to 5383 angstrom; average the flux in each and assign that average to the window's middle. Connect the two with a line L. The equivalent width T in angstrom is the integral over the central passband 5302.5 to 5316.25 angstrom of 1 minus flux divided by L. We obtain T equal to 1.6 angstrom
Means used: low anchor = 23.1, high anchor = 35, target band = 27.7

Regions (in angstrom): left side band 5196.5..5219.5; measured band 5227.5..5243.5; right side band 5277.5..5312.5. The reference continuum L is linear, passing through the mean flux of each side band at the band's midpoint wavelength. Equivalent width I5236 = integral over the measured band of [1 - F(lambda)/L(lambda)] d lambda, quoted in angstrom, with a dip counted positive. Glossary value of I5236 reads 0.2 angstrom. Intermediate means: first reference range 23.8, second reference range 27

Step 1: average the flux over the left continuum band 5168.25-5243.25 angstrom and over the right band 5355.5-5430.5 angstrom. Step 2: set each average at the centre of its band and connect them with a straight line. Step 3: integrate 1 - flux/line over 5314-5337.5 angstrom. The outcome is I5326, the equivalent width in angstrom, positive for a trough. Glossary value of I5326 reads -0.7 angstrom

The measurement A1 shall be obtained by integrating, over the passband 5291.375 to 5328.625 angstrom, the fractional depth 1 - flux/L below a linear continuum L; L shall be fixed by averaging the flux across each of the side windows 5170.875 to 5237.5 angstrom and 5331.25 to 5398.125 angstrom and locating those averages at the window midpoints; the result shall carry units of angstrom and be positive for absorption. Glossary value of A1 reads 2.38 angstrom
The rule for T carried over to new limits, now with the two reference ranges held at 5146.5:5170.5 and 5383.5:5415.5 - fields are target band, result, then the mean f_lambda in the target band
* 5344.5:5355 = -2.0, 32.9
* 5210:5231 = 0.4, 24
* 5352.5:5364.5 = -2.9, 34.6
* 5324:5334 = -0.9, 29.6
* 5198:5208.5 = 0.1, 23.7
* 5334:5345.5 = -1.5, 31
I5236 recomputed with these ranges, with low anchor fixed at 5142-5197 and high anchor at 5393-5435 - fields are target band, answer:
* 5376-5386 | -2.69 angstrom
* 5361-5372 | -3.86 angstrom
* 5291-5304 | -0.94 angstrom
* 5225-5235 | -0.16 angstrom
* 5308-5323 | -1.58 angstrom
